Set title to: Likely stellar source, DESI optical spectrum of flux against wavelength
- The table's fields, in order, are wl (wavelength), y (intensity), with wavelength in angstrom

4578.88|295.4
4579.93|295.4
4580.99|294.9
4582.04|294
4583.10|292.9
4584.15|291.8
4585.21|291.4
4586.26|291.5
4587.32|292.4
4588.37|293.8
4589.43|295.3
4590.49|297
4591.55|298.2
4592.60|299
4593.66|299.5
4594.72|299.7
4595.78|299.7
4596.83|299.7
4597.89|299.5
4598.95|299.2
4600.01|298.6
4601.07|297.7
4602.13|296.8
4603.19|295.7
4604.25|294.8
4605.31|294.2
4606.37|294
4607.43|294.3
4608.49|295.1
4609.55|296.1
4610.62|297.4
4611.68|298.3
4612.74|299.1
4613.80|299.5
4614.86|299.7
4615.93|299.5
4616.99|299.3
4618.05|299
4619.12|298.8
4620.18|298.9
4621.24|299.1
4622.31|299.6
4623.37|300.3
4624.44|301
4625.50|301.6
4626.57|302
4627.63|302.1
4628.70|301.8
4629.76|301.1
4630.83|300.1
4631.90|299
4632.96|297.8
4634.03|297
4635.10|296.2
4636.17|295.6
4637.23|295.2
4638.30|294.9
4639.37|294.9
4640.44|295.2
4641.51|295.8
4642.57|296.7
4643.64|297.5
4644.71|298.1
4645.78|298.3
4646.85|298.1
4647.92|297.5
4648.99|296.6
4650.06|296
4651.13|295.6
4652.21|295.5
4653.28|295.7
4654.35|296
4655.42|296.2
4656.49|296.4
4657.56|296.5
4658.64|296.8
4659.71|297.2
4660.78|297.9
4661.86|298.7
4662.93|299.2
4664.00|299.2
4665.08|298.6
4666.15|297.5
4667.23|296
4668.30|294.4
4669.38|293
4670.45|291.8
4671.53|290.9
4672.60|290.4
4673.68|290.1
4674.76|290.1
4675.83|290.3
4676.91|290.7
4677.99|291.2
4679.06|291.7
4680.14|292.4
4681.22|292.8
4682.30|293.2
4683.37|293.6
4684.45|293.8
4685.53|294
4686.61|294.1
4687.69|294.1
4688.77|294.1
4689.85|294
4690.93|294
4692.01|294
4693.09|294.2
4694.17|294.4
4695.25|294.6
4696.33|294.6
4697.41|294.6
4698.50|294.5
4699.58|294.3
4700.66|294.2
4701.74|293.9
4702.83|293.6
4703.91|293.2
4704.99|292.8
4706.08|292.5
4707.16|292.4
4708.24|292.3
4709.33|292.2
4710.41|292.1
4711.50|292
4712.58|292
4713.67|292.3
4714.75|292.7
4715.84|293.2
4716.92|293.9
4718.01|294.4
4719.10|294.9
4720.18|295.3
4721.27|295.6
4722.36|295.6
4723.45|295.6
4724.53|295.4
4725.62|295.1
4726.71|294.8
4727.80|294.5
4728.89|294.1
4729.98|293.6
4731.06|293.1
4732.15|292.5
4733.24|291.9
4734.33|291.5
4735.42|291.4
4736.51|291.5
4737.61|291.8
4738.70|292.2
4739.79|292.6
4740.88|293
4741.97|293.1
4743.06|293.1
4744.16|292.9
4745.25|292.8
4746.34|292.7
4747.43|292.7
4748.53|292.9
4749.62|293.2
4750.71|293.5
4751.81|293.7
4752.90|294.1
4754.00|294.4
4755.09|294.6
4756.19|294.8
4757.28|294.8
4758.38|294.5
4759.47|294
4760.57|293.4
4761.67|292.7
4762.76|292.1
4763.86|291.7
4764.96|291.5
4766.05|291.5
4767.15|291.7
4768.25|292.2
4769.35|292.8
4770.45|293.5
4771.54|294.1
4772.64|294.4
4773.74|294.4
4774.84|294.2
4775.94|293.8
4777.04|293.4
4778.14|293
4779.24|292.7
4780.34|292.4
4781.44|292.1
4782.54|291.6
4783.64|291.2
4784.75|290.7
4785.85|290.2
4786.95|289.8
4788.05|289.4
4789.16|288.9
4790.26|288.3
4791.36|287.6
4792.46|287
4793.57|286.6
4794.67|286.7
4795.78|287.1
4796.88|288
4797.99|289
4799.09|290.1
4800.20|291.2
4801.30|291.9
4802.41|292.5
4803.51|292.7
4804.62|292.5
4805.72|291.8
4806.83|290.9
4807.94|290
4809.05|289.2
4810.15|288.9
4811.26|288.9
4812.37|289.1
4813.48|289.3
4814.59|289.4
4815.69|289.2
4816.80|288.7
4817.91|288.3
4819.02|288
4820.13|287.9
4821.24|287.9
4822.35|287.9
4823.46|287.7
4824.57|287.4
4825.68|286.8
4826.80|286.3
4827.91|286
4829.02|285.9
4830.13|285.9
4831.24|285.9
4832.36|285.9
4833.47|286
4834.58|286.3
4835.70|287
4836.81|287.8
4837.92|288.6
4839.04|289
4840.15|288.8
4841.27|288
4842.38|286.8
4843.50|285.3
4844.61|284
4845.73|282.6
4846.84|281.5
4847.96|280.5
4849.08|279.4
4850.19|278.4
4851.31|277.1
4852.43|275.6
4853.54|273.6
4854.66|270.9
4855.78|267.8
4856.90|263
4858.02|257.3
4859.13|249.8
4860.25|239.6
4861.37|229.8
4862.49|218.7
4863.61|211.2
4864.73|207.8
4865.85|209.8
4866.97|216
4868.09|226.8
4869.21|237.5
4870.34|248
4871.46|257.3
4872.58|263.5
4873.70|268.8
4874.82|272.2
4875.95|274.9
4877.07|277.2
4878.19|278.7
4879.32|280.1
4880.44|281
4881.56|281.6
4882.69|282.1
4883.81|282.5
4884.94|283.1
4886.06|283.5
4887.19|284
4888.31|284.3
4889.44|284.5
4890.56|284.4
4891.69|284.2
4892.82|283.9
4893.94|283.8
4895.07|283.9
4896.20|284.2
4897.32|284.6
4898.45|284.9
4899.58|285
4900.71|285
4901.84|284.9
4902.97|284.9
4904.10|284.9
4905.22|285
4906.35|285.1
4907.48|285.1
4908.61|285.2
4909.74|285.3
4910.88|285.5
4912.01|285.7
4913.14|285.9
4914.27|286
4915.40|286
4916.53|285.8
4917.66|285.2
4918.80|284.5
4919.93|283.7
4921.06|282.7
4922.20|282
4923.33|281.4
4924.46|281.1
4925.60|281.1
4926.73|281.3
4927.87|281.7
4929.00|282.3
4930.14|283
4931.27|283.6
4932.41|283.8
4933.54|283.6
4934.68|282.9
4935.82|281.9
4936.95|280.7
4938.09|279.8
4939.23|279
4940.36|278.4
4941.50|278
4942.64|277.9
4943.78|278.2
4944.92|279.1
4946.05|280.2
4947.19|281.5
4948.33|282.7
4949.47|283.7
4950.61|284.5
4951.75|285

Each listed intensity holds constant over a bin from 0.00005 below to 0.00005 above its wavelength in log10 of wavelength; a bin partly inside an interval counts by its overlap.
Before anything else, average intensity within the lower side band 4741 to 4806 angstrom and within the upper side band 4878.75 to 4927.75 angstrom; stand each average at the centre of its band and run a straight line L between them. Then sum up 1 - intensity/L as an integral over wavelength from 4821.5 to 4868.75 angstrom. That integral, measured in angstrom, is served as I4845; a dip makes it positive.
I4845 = 3.0 angstrom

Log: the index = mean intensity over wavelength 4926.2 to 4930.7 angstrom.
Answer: 282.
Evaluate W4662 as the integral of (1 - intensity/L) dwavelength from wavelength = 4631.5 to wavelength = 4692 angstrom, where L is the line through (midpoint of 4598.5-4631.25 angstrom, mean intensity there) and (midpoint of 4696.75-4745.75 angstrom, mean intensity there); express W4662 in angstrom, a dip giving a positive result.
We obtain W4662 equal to 0.2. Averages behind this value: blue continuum 299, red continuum 293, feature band 295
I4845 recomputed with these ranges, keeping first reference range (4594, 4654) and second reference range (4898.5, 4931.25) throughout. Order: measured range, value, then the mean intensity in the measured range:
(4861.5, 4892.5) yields 2.7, 261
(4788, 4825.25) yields 0.0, 289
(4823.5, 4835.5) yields 0.1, 286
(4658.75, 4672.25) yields 0.0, 296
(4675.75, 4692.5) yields 0.1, 293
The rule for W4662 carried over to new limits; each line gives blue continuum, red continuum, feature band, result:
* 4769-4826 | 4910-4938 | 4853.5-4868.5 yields 2.6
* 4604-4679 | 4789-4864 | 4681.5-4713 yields -0.2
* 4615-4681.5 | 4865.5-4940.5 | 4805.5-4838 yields -0.4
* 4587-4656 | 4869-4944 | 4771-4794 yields -0.2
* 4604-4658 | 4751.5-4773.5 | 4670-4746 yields 0.5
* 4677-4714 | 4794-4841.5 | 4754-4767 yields -0.1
